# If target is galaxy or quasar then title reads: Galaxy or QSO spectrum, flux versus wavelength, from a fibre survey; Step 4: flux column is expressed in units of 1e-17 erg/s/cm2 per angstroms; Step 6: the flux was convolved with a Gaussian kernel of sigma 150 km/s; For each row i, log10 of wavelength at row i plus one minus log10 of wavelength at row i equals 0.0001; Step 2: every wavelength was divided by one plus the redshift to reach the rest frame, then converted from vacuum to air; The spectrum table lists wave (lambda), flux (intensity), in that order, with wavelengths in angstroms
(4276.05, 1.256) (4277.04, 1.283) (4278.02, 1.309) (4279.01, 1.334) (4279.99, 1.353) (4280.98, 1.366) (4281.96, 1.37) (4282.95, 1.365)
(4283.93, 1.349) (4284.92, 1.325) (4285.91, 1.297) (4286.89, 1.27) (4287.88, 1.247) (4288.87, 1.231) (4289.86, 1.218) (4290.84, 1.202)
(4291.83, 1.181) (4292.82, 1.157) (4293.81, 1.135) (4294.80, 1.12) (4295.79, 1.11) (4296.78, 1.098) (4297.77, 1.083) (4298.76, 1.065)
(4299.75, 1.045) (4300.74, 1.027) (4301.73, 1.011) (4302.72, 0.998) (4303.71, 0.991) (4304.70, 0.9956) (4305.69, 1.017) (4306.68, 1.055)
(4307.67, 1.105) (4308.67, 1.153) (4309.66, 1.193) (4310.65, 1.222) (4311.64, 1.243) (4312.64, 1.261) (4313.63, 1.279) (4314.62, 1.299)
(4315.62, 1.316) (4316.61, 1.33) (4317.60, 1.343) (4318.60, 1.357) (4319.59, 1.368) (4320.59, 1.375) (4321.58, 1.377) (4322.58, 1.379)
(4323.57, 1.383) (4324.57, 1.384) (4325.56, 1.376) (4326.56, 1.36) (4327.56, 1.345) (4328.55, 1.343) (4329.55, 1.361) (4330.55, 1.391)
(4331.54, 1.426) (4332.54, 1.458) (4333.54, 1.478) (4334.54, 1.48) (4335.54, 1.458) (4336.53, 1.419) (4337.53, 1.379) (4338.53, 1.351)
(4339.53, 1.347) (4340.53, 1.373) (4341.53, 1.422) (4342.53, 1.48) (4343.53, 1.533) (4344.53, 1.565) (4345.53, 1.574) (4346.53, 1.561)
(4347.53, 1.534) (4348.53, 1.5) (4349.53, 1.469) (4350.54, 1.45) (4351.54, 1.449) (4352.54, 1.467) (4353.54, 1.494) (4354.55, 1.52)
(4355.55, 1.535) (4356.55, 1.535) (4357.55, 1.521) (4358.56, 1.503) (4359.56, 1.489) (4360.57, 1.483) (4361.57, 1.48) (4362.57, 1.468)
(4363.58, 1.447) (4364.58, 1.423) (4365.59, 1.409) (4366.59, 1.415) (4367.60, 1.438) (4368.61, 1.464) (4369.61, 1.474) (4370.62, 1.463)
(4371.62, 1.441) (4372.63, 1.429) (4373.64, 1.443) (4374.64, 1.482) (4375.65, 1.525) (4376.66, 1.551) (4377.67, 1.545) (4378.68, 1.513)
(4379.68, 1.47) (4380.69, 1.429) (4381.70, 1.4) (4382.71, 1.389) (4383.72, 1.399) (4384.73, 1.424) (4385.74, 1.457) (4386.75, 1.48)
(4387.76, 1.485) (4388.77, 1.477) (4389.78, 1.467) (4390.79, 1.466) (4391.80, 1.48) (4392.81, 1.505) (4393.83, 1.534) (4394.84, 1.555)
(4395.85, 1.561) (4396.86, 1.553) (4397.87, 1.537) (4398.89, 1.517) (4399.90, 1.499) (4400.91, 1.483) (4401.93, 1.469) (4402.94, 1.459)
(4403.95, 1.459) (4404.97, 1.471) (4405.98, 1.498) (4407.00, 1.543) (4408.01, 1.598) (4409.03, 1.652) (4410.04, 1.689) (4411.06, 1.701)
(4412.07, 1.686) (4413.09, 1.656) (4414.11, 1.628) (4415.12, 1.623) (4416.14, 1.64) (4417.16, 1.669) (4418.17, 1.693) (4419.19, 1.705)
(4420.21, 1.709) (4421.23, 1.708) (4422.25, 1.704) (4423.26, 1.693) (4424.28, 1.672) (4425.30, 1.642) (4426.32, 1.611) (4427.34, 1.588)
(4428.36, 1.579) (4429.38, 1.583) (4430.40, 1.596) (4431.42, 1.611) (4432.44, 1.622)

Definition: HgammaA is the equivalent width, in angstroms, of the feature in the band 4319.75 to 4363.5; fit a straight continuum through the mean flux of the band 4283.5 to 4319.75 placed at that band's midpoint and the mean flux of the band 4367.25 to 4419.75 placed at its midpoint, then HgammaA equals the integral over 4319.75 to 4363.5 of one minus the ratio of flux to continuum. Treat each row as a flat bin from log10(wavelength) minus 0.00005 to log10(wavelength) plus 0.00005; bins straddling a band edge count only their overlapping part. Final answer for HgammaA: -3.9 angstroms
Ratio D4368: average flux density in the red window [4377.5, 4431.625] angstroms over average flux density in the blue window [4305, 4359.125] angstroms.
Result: 1.12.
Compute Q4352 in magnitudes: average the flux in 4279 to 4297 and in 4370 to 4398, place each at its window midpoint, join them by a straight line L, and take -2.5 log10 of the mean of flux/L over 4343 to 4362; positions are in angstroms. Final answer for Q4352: -0.078 mag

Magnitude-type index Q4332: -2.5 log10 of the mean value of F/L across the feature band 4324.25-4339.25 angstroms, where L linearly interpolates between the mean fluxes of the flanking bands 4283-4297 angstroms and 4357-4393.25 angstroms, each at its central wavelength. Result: -0.05 mag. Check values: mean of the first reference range 1.22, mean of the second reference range 1.46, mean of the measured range 1.4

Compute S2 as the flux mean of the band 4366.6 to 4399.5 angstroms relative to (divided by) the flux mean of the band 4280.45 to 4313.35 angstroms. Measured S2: 1.3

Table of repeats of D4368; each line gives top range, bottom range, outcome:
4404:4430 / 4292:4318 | 1.43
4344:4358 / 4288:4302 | 1.34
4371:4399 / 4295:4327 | 1.23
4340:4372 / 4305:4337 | 1.12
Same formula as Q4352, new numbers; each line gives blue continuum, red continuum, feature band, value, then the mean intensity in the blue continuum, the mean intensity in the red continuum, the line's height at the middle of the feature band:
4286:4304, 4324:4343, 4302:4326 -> 0.02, 1.13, 1.4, 1.26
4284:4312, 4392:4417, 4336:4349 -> -0.12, 1.14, 1.56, 1.32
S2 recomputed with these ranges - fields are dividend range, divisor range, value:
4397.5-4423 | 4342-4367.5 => 1.07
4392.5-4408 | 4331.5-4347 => 1.04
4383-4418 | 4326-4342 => 1.10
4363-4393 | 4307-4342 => 1.08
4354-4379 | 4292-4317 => 1.31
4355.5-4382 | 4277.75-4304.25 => 1.23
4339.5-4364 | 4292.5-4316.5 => 1.32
